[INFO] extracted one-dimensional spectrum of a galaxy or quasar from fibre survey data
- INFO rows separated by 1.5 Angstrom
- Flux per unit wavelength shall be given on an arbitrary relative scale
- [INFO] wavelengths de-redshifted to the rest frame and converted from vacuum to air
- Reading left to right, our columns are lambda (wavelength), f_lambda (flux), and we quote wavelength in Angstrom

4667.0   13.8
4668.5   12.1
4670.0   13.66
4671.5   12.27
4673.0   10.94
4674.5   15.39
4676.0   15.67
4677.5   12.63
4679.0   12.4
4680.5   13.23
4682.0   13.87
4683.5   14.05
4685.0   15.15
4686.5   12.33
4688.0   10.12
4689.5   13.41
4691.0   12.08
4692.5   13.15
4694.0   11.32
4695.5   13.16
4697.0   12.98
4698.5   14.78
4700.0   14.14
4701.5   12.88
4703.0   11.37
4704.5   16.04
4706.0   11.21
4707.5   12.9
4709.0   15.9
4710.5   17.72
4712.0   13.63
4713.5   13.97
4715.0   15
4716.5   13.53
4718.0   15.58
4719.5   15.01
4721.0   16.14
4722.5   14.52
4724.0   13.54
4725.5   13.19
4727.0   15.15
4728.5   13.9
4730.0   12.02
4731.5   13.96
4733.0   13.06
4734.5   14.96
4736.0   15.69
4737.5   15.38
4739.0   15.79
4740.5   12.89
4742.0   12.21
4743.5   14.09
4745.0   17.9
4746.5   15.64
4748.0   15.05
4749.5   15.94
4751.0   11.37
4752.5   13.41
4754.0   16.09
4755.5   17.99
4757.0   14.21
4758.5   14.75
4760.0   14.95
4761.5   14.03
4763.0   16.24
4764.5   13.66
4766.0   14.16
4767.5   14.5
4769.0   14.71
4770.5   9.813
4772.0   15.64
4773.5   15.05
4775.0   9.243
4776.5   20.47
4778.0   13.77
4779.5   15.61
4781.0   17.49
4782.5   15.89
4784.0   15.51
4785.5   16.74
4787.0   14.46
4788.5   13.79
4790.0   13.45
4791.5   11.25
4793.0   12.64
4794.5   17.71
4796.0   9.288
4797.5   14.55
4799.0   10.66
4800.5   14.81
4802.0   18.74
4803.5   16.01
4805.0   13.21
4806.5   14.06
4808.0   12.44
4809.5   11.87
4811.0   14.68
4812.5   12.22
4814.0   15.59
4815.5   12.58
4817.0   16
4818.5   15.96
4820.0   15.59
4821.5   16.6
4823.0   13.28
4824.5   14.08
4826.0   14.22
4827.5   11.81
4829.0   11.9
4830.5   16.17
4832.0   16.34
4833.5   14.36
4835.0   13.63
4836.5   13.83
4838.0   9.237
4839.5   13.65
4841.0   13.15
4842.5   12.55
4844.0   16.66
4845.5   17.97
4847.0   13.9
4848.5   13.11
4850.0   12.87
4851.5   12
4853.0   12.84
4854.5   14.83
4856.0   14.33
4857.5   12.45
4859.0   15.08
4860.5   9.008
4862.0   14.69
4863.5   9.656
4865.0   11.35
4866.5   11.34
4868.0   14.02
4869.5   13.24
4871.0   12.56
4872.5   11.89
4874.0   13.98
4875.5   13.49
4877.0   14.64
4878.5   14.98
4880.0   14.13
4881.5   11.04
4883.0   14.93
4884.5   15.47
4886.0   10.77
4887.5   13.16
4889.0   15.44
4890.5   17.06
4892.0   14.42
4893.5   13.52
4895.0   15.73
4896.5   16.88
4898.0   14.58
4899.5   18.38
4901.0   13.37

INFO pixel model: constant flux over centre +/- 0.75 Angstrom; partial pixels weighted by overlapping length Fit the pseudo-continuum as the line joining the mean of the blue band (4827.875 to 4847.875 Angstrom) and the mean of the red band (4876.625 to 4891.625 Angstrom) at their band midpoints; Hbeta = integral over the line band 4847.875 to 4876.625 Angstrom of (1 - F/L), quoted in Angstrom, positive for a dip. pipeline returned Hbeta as 2.67 Angstrom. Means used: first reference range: 14.1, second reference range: 14.2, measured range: 12.8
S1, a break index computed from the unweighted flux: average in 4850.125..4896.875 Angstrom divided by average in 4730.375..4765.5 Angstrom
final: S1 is 0.92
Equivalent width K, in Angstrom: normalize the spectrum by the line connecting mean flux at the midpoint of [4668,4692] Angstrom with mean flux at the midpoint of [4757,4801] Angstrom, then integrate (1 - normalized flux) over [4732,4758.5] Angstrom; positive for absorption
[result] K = -1.7 Angstrom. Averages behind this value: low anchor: 13.1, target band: 14.8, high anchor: 14.3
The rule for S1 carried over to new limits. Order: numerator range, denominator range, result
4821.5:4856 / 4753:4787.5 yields 0.92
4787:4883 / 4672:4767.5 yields 0.97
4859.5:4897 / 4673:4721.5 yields 0.98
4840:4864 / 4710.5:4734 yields 0.95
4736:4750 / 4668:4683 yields 1.13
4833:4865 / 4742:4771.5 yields 0.91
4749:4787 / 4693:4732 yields 1.06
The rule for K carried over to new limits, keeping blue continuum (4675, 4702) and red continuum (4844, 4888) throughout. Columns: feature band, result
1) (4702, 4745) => -3.4 Angstrom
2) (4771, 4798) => -2.6 Angstrom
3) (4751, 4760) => -1.2 Angstrom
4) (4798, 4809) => -0.8 Angstrom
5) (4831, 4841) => -0.2 Angstrom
